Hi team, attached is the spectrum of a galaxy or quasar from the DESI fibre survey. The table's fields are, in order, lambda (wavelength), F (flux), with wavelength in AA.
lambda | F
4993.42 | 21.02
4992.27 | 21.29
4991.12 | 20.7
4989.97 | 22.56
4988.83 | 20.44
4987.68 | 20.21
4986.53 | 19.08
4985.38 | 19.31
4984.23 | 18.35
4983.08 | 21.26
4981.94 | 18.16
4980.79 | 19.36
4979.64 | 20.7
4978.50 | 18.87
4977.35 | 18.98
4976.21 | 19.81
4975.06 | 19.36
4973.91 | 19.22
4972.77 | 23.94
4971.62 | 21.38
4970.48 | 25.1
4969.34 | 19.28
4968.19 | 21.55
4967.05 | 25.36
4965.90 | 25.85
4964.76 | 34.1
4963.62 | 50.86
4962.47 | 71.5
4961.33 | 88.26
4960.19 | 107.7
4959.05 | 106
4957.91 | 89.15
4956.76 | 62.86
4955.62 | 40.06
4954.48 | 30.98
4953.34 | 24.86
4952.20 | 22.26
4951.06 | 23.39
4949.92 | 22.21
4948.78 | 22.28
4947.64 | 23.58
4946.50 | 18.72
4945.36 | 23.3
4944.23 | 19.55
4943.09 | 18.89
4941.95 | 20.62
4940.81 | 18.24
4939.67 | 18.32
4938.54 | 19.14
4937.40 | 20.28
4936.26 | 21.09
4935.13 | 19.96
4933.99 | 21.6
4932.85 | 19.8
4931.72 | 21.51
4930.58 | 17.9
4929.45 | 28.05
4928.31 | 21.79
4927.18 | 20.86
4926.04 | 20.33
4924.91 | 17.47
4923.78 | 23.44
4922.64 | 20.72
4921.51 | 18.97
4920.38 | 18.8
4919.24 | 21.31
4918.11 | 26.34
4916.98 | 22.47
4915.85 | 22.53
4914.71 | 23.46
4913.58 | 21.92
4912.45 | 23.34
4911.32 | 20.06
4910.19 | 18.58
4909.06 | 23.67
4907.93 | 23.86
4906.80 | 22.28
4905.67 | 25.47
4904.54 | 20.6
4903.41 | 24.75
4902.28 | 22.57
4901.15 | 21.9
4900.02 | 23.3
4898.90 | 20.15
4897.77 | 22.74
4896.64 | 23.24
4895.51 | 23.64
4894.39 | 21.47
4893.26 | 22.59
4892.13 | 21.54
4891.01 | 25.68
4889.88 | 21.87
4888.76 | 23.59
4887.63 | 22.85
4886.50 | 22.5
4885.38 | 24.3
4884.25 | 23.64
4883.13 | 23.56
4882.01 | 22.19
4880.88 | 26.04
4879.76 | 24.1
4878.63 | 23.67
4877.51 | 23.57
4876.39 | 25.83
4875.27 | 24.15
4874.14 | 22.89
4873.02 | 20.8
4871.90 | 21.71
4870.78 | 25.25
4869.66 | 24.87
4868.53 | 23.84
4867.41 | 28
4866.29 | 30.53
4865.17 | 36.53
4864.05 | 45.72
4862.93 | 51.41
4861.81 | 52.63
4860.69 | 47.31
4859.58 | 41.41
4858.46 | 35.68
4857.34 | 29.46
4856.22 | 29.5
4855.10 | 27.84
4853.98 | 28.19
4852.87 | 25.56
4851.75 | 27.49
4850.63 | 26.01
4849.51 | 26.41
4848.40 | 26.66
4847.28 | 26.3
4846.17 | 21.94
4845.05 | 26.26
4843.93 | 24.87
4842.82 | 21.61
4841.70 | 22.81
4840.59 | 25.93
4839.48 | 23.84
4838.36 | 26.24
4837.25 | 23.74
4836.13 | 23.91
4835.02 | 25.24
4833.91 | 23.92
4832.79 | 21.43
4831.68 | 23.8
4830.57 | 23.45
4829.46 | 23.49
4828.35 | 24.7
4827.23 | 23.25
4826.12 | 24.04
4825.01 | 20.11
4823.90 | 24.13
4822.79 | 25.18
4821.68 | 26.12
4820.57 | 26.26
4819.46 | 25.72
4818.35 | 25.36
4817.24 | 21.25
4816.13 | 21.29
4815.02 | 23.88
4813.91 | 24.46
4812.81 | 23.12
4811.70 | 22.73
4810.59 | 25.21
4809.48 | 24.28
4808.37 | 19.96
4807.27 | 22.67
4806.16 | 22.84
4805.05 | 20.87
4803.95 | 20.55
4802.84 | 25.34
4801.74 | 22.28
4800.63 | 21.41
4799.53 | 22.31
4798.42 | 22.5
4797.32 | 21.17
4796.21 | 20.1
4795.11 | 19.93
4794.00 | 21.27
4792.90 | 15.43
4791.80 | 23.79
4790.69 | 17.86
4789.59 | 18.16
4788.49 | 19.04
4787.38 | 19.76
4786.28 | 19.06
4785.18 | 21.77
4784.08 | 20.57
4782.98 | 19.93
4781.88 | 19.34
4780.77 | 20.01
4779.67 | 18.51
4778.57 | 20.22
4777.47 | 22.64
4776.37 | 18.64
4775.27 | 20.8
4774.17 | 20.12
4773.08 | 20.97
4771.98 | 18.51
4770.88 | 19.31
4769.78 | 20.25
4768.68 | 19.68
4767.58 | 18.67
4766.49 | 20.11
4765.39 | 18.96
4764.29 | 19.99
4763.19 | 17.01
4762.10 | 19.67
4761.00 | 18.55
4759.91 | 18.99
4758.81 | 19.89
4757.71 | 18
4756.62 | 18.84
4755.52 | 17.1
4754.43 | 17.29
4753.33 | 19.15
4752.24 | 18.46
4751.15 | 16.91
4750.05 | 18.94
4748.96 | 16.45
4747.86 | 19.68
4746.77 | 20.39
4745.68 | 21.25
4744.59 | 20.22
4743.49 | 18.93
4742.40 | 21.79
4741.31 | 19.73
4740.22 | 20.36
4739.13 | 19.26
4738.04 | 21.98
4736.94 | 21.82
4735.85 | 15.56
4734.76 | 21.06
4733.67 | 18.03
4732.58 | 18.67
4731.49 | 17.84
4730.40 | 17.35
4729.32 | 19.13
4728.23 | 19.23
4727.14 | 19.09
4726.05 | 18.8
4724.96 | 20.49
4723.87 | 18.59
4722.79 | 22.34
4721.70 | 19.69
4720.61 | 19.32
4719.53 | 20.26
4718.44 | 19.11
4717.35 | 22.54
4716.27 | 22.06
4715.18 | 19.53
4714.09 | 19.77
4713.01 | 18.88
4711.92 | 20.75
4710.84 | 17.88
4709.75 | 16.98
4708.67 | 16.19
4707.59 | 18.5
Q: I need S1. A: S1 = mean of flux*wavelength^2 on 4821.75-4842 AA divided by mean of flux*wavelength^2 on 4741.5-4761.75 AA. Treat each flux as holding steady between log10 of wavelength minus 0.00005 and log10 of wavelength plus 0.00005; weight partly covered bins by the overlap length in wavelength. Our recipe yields 1.3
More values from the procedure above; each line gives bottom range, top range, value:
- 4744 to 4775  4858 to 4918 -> 1.44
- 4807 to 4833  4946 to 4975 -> 1.81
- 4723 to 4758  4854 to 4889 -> 1.61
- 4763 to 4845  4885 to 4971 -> 1.35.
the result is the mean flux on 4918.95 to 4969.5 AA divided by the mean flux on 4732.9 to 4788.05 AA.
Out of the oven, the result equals 1.63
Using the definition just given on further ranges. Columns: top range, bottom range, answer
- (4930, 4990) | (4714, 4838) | 1.44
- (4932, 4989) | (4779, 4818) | 1.43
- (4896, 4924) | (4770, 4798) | 1.12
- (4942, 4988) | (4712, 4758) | 1.69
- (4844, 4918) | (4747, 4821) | 1.28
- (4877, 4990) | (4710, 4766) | 1.37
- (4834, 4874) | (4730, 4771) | 1.53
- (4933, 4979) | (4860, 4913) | 1.27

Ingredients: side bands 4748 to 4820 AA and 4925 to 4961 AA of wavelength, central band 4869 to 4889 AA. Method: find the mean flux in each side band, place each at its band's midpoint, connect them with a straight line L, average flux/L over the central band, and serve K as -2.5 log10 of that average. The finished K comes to 0.14 mag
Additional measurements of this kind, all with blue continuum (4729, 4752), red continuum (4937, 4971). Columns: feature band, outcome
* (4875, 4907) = 0.34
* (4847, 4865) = -0.18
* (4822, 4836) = 0.13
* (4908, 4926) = 0.50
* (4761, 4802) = 0.14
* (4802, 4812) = 0.10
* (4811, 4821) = 0.08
